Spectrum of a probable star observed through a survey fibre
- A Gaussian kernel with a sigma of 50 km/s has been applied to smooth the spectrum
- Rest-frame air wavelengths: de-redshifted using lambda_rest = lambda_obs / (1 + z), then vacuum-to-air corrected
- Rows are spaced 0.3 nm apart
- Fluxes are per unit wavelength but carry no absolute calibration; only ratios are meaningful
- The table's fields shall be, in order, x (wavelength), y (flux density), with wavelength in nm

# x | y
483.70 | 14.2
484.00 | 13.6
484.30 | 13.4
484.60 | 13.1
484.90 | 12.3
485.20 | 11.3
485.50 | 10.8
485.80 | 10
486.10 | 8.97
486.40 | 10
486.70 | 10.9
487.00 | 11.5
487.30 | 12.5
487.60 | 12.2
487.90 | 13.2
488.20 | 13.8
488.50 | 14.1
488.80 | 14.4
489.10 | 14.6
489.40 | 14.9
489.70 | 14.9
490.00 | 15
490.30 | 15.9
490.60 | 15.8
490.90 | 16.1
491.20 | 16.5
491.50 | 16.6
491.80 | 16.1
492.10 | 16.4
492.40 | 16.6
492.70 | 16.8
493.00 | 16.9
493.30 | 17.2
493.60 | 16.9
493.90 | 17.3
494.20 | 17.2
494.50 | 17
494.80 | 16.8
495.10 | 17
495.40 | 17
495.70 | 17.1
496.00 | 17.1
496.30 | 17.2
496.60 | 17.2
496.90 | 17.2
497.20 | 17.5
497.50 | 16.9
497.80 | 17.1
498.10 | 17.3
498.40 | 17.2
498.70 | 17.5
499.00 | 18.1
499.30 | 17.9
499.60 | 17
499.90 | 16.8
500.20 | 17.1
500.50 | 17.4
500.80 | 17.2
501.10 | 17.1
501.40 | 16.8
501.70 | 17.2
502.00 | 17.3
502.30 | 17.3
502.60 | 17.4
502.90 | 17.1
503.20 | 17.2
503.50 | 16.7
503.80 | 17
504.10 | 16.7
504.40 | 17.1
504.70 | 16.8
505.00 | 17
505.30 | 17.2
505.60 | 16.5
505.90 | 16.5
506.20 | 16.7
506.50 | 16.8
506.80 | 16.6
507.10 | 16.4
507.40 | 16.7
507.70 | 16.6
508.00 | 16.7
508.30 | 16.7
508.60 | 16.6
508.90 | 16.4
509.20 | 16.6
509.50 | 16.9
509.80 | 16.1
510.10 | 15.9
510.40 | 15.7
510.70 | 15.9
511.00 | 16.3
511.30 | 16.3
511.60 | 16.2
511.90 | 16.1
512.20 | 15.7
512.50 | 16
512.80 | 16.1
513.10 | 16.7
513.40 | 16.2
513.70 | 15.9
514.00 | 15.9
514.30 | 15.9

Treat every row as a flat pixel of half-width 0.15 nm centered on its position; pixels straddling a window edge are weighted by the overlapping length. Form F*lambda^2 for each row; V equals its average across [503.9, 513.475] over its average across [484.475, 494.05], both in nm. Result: 1.25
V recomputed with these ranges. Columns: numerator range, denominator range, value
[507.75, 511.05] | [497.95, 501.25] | 0.98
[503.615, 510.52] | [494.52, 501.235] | 1.00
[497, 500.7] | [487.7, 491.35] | 1.21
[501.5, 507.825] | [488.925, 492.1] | 1.14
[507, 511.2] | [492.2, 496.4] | 1.02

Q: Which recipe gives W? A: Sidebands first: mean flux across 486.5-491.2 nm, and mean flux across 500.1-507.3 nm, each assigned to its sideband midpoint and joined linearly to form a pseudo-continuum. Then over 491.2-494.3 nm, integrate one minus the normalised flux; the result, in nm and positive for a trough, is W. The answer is -0.42 nm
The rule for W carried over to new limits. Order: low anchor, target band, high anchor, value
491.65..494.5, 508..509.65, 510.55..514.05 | -0.04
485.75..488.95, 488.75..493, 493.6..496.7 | -0.45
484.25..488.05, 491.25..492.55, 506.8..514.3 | -0.39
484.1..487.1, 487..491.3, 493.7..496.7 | -0.32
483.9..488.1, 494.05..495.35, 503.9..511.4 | -0.32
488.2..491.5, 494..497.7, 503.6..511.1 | -0.33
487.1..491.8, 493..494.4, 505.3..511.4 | -0.19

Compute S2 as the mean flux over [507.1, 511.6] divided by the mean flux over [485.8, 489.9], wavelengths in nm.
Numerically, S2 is 1.3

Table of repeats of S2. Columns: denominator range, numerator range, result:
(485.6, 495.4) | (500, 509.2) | 1.14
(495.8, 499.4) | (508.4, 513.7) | 0.94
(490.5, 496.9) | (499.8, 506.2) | 1.01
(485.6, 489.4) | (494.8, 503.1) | 1.40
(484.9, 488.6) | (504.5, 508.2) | 1.44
